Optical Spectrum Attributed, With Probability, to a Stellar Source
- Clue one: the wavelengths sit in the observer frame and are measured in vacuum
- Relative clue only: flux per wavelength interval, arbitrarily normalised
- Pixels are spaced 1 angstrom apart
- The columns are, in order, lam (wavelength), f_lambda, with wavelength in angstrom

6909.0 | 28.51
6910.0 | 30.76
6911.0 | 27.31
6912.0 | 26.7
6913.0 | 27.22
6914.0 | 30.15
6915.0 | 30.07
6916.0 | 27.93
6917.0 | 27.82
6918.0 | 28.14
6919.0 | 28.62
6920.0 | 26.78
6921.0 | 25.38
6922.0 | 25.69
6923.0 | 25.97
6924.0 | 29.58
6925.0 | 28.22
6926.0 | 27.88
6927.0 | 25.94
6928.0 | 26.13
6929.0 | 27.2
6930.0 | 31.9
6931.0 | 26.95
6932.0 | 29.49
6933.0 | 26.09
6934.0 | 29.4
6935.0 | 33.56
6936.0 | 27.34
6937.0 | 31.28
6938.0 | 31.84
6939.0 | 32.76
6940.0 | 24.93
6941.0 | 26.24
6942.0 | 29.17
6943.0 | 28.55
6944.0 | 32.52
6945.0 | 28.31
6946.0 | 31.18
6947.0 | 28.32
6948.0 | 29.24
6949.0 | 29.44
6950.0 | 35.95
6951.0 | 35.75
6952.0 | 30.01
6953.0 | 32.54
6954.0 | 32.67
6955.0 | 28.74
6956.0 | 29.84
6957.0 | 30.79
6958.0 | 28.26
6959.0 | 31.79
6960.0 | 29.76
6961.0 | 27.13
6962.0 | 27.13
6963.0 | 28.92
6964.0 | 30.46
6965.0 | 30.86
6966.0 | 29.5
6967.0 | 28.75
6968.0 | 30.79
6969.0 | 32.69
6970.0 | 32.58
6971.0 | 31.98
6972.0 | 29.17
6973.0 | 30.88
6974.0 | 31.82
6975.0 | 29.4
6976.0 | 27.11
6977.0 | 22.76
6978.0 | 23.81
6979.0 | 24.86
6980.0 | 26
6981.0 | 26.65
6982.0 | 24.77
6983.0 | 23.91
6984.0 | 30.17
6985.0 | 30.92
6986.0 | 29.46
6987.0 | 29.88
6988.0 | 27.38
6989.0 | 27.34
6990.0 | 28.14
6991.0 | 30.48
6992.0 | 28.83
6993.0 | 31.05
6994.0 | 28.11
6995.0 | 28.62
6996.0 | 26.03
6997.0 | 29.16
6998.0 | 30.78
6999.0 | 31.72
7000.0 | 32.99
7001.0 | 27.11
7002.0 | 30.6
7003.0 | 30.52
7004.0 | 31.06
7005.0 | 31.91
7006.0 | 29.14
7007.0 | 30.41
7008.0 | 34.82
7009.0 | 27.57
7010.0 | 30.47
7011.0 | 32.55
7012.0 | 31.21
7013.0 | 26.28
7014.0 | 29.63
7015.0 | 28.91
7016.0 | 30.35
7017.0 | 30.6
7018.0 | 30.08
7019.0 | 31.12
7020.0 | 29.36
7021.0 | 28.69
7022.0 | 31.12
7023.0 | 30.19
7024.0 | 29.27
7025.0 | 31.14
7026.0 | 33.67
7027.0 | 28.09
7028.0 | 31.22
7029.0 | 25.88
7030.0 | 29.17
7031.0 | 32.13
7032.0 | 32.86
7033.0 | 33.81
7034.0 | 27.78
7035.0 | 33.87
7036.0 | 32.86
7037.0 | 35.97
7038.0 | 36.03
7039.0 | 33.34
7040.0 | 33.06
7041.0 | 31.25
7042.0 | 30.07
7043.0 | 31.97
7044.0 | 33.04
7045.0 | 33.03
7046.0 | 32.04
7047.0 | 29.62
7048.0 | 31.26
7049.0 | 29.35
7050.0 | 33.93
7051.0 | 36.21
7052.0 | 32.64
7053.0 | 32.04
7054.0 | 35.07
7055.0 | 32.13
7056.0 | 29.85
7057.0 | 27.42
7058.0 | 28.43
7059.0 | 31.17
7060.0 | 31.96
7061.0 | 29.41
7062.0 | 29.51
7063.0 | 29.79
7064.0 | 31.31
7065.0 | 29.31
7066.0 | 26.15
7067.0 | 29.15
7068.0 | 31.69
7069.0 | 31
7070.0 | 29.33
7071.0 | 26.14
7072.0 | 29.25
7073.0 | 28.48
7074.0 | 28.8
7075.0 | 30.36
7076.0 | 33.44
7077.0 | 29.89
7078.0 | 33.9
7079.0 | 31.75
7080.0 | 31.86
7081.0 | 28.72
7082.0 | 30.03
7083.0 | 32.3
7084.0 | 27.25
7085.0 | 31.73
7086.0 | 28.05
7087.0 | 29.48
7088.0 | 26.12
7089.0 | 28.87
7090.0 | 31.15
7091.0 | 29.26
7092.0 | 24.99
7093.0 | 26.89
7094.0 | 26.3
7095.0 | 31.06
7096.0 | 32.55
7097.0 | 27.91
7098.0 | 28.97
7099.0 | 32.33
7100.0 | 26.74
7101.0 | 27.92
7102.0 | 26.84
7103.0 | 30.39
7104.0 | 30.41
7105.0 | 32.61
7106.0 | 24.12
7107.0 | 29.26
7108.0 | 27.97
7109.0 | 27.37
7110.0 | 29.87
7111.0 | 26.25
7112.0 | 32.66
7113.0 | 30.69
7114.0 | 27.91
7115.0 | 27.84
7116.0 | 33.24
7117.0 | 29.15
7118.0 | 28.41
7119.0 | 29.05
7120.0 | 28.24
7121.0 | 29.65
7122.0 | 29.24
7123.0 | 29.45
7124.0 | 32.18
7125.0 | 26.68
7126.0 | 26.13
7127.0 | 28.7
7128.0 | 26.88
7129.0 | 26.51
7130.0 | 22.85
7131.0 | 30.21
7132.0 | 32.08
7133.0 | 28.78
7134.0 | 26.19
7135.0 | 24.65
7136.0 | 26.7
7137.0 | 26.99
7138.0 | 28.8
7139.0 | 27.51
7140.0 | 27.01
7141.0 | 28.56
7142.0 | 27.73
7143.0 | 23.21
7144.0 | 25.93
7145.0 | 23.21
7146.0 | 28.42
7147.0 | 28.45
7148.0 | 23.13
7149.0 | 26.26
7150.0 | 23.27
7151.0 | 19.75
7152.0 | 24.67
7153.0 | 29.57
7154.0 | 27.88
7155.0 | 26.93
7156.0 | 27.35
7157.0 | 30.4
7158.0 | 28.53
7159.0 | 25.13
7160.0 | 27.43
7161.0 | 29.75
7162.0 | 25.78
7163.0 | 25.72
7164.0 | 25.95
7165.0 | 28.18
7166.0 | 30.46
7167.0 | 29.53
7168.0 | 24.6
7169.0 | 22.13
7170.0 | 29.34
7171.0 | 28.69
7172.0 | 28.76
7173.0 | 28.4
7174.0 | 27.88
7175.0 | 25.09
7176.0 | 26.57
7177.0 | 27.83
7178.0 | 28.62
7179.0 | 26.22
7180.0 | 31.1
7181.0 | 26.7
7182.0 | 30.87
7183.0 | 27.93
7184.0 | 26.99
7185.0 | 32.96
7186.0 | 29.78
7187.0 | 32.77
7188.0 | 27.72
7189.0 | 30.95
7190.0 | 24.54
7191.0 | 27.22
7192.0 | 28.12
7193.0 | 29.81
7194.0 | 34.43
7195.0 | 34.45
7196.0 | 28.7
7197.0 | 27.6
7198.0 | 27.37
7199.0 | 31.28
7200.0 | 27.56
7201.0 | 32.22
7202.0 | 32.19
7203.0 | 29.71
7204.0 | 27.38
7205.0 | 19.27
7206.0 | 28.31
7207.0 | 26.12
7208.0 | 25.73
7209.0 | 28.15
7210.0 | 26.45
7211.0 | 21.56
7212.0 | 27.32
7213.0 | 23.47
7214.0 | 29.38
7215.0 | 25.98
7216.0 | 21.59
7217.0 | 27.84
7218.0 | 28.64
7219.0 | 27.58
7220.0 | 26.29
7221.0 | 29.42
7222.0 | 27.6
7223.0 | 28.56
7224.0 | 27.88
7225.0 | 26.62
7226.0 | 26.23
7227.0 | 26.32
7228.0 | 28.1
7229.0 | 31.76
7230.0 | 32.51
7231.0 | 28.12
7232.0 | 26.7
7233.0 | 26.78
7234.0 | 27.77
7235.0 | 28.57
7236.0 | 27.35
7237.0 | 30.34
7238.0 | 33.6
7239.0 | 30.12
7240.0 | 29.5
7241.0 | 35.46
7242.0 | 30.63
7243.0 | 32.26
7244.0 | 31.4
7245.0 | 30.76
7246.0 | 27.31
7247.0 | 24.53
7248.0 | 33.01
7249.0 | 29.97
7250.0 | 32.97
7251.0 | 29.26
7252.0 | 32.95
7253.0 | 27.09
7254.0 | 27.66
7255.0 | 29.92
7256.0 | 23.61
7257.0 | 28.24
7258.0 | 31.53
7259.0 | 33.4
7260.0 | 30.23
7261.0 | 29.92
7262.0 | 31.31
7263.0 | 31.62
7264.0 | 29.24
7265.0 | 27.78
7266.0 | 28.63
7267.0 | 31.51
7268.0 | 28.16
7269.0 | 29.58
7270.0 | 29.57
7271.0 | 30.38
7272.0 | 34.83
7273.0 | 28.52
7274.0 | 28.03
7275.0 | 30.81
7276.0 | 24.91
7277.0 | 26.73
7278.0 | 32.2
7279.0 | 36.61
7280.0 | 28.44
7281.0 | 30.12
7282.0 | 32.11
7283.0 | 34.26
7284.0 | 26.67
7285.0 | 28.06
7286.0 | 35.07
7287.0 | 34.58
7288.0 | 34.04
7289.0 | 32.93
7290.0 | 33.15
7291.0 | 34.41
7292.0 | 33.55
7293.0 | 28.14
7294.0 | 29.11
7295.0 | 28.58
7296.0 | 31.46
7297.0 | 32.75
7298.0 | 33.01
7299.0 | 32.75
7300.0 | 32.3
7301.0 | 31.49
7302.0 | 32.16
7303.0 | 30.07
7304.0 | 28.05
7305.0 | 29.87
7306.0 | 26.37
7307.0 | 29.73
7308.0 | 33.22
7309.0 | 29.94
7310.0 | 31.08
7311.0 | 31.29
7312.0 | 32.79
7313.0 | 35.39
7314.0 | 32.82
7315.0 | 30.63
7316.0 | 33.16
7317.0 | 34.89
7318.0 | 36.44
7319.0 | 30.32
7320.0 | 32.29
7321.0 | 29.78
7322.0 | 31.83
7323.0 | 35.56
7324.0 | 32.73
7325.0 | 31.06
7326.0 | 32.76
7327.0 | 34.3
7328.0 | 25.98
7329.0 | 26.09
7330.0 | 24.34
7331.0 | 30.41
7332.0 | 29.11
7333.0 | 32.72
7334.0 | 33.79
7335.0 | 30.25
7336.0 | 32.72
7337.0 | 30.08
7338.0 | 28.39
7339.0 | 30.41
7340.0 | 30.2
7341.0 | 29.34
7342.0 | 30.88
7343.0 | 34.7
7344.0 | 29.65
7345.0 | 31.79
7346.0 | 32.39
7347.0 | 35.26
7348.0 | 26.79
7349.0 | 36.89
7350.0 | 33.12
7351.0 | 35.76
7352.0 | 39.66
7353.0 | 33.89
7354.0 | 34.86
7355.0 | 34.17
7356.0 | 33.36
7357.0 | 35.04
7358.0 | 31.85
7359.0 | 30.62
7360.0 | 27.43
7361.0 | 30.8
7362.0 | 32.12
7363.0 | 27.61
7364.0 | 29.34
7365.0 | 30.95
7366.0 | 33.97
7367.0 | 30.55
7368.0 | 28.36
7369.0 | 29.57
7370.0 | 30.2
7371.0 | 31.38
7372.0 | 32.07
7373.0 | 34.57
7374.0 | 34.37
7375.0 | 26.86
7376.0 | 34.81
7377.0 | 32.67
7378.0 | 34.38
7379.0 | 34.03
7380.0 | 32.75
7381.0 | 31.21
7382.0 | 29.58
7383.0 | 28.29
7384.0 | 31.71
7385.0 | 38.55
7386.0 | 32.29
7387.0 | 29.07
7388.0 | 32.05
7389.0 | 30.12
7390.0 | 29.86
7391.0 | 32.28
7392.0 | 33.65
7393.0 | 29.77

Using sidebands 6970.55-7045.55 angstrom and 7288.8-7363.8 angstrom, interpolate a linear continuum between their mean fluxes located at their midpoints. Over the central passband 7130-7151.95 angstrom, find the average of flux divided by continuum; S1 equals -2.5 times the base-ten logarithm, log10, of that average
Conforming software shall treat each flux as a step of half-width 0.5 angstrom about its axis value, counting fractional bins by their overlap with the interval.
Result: 0.16 mag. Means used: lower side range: 30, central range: 26.4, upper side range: 31.6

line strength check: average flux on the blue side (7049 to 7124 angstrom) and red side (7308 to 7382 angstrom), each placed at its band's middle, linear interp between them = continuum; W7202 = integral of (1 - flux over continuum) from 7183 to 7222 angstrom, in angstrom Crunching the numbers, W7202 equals 3.3 angstrom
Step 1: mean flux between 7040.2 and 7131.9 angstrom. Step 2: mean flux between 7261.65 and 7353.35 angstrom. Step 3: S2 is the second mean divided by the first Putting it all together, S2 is 1.1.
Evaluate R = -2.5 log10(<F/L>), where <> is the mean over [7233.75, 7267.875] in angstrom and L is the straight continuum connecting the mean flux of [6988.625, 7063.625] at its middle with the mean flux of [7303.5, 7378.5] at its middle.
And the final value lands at 0.05 mag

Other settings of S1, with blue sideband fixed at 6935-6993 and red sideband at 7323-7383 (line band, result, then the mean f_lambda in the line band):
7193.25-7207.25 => 0.06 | 29.1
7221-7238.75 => 0.09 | 28.6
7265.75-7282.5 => 0.04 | 30.1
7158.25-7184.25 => 0.11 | 27.5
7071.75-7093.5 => 0.01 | 29.7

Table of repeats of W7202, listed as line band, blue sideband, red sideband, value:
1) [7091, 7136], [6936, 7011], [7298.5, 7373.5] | 2.6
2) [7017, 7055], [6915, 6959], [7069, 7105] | -3.0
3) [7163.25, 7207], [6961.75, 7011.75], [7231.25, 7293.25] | 2.2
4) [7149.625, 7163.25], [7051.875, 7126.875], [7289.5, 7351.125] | 1.6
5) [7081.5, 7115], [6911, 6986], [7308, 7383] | 1.2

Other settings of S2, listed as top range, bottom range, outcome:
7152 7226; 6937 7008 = 0.94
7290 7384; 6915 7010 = 1.08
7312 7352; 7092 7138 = 1.11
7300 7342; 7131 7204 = 1.11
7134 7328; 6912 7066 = 0.98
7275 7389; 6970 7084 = 1.05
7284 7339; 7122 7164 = 1.16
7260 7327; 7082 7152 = 1.11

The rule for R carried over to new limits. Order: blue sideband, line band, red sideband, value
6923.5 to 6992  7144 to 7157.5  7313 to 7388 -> 0.169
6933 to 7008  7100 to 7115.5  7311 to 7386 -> 0.060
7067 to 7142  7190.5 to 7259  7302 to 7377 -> 0.062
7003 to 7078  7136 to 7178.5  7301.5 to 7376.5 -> 0.159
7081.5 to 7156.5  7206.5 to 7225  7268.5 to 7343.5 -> 0.117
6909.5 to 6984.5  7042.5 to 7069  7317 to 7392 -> -0.049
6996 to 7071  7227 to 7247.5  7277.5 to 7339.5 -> 0.060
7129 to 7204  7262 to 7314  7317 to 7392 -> -0.020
